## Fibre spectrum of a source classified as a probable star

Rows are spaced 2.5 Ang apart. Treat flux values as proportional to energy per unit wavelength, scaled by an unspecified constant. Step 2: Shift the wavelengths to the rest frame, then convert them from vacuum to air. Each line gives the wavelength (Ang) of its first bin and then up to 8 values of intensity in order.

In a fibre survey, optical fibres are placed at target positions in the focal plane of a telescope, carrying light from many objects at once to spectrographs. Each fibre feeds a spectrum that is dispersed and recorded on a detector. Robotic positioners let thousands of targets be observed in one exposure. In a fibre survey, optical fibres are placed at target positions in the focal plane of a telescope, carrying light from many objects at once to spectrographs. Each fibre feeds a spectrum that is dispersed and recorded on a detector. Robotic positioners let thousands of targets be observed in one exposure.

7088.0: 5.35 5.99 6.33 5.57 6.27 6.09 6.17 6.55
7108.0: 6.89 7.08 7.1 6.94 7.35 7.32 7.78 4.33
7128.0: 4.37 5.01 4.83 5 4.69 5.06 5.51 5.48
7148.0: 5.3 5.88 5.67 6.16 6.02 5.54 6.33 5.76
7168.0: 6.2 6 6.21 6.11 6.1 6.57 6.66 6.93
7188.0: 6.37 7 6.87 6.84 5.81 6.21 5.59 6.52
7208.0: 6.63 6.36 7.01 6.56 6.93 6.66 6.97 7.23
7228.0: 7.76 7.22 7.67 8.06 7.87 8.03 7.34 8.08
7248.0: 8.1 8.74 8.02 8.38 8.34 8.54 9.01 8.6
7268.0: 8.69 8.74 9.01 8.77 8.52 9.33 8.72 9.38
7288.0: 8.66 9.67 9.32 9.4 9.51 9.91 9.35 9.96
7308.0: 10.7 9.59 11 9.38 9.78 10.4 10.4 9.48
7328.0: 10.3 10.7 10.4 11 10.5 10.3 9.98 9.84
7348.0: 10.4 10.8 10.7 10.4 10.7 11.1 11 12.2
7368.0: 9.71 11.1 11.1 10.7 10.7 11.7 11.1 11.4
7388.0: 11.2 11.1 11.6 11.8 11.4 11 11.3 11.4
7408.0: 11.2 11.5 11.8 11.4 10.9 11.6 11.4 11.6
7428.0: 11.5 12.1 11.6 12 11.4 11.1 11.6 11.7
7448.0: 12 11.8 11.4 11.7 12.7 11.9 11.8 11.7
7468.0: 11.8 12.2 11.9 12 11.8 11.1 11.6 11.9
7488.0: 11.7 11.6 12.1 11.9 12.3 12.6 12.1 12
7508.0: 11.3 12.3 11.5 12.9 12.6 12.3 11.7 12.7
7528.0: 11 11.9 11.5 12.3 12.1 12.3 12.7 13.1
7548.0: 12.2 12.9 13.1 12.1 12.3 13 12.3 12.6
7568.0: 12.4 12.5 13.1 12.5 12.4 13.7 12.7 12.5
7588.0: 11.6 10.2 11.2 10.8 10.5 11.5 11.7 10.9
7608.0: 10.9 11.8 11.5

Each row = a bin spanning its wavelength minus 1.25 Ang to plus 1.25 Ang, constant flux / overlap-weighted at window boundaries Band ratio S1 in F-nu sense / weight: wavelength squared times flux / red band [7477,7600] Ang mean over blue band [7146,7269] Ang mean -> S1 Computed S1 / 1.9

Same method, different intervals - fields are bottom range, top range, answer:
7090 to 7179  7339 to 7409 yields 1.96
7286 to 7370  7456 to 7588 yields 1.26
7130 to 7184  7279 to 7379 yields 1.86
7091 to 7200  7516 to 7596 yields 2.25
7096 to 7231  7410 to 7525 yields 2.06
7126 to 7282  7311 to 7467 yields 1.70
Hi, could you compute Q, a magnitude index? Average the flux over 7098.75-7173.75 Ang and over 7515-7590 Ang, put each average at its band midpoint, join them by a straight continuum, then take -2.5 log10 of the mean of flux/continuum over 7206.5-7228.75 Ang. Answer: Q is 0.05 mag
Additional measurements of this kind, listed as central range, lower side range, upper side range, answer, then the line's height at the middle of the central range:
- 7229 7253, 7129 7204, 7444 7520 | -0.08 mag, 7.34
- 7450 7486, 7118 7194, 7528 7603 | -0.11 mag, 10.7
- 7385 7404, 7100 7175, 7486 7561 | -0.13 mag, 10.1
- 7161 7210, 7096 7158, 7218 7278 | 0.10 mag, 6.97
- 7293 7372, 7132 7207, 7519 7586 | -0.18 mag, 8.73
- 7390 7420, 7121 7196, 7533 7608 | -0.18 mag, 9.63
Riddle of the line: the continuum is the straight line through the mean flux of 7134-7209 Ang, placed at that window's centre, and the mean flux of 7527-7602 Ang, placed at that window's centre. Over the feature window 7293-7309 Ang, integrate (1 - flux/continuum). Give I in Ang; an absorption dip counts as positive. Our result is -3.4 Ang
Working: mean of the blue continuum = 6.03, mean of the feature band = 9.75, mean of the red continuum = 12.2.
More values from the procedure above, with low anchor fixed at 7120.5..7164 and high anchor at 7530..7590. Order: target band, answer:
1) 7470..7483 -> -0.8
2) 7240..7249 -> -0.8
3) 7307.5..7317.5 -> -2.1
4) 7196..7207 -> 0.7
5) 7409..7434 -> -3.4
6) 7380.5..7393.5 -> -2.3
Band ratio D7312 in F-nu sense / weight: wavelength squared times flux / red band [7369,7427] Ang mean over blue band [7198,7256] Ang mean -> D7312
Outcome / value 1.63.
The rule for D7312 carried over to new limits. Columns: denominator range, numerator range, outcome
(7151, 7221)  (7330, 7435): 1.85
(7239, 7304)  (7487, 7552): 1.48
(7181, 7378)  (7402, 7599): 1.43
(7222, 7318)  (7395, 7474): 1.39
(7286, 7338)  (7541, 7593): 1.34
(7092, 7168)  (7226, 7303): 1.50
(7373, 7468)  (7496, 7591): 1.11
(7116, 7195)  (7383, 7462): 2.08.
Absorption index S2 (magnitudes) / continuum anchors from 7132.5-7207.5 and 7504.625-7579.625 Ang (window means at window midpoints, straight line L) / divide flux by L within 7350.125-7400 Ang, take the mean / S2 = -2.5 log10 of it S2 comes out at -0.169 mag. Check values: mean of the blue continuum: 5.99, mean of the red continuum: 12.3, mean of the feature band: 11.1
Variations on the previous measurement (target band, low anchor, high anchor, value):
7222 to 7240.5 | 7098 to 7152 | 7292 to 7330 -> 0.09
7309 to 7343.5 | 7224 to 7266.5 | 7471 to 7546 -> -0.11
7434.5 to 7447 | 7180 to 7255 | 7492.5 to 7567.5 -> -0.08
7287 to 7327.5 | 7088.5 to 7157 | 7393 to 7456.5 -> -0.05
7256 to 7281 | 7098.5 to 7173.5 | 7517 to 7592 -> -0.10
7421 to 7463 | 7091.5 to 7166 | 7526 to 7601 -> -0.13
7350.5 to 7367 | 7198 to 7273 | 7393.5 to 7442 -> -0.08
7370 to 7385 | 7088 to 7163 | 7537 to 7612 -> -0.18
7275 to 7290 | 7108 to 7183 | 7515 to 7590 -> -0.10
